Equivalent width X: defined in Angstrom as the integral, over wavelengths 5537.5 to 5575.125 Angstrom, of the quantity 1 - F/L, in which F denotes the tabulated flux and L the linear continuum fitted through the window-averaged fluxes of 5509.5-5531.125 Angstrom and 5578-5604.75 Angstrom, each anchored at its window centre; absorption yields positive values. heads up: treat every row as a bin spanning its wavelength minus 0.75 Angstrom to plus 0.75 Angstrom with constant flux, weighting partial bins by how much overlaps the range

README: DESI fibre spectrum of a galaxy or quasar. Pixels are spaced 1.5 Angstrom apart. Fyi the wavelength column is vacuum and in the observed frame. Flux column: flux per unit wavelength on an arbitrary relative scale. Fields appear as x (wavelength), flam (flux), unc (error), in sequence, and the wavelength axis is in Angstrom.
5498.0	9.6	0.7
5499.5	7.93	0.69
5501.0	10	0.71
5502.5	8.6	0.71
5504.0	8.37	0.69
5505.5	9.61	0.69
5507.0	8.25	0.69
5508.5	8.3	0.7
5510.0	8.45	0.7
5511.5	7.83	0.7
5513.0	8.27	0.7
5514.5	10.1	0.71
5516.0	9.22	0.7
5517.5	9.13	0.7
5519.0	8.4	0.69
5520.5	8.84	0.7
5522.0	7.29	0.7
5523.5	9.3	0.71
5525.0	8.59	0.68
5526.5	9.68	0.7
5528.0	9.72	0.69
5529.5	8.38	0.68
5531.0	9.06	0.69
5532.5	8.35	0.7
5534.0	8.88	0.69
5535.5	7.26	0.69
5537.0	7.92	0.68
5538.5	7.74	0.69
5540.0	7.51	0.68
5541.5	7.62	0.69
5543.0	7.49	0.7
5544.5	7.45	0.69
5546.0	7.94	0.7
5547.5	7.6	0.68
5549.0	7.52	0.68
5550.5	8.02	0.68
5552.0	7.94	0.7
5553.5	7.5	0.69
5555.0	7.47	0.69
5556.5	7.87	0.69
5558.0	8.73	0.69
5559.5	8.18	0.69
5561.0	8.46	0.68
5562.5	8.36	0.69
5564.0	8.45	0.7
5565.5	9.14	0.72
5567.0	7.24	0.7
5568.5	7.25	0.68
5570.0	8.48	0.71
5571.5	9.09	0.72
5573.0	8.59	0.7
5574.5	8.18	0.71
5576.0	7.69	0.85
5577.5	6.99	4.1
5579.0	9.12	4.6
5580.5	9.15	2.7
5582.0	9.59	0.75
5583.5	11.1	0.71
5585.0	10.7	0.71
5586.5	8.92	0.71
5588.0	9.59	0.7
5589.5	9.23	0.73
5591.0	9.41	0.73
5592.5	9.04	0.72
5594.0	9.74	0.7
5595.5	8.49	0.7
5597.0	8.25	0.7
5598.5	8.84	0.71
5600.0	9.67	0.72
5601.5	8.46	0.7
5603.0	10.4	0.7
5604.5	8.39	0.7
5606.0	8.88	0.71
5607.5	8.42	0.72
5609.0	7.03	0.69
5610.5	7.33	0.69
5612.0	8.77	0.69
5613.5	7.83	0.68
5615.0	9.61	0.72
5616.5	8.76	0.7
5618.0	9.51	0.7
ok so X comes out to 4.5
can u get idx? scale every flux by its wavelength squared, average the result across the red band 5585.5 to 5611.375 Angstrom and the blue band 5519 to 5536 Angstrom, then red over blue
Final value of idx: 1.0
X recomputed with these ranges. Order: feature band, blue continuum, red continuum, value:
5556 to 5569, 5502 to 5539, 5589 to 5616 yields 0.7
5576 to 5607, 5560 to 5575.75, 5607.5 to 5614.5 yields -4.2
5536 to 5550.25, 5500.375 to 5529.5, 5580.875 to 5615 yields 2.0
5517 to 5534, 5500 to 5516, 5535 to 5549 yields -1.3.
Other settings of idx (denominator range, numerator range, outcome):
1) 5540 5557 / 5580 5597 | 1.26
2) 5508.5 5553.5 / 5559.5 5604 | 1.09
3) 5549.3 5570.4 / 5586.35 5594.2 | 1.17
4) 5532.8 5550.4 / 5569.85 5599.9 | 1.18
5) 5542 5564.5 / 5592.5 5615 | 1.11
